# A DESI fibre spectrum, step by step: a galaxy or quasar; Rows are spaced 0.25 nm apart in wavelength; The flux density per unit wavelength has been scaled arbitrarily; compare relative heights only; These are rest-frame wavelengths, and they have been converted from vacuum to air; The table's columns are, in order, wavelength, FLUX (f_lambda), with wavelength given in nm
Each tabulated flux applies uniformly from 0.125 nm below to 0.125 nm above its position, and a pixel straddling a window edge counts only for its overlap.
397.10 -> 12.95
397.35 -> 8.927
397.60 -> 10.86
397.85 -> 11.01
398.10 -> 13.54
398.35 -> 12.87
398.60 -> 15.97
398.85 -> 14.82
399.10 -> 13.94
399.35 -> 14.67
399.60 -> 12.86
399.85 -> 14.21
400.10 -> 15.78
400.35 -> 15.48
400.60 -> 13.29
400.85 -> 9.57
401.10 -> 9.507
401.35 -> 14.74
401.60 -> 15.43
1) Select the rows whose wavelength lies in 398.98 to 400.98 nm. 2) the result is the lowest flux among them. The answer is 9.57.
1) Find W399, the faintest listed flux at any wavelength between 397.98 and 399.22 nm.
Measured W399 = 12.87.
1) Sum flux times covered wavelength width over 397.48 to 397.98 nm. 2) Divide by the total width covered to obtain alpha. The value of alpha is 11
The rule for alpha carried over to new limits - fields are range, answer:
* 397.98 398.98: 14.3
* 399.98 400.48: 15.6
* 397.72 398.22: 12.2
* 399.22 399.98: 13.9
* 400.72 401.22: 9.58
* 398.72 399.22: 14.4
